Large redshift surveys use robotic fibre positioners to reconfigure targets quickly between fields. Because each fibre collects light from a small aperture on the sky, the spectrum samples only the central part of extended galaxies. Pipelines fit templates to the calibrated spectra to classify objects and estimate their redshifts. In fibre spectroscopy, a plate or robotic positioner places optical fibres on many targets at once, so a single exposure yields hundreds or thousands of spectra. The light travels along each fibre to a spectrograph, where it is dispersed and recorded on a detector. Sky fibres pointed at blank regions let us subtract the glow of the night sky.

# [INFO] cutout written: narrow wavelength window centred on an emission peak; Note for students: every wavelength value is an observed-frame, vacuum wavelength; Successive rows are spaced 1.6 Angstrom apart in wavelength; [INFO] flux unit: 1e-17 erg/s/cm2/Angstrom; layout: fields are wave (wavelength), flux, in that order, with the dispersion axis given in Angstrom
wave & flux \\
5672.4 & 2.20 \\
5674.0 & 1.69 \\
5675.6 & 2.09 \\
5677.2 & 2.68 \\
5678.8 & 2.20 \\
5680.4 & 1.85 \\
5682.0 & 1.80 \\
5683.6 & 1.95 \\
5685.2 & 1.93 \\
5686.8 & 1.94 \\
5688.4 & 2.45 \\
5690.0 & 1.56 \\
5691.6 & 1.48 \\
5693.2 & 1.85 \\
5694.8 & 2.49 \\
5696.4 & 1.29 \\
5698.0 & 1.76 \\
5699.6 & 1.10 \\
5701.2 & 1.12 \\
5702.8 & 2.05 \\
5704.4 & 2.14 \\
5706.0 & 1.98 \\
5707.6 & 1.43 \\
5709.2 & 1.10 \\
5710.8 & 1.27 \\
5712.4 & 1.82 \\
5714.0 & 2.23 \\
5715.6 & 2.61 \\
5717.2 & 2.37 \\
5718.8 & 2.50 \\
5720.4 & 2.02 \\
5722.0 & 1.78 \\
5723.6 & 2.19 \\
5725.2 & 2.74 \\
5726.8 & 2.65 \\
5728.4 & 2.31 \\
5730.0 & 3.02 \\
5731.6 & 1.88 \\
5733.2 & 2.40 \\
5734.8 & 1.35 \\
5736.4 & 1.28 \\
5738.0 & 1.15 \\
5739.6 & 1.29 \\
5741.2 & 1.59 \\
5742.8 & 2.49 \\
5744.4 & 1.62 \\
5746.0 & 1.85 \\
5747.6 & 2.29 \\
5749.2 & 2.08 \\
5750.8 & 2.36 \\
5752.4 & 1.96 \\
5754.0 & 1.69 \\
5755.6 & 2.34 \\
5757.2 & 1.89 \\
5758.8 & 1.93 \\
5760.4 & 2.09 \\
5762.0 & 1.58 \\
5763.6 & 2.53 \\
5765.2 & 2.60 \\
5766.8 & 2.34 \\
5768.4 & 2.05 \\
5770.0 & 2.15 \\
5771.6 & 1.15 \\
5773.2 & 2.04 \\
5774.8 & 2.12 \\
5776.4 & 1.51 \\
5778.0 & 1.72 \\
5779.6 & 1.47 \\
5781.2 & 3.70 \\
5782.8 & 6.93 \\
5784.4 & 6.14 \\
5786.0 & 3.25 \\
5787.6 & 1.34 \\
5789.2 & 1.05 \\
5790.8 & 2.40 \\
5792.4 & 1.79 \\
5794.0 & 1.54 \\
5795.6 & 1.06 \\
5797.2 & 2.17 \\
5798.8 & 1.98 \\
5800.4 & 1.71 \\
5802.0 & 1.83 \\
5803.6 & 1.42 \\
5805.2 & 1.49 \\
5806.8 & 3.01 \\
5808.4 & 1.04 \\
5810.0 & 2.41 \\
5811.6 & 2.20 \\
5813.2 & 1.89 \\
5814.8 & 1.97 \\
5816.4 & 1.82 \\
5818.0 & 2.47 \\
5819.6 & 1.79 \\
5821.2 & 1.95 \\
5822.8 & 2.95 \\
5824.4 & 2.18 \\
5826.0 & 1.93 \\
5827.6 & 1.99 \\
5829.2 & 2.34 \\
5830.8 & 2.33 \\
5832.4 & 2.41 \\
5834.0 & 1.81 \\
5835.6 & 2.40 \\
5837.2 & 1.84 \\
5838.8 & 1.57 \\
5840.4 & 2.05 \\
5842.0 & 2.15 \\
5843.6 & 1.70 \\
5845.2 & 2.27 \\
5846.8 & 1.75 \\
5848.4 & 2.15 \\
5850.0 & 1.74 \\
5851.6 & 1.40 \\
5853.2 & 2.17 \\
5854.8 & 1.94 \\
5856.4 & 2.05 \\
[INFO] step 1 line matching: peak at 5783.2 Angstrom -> Hbeta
